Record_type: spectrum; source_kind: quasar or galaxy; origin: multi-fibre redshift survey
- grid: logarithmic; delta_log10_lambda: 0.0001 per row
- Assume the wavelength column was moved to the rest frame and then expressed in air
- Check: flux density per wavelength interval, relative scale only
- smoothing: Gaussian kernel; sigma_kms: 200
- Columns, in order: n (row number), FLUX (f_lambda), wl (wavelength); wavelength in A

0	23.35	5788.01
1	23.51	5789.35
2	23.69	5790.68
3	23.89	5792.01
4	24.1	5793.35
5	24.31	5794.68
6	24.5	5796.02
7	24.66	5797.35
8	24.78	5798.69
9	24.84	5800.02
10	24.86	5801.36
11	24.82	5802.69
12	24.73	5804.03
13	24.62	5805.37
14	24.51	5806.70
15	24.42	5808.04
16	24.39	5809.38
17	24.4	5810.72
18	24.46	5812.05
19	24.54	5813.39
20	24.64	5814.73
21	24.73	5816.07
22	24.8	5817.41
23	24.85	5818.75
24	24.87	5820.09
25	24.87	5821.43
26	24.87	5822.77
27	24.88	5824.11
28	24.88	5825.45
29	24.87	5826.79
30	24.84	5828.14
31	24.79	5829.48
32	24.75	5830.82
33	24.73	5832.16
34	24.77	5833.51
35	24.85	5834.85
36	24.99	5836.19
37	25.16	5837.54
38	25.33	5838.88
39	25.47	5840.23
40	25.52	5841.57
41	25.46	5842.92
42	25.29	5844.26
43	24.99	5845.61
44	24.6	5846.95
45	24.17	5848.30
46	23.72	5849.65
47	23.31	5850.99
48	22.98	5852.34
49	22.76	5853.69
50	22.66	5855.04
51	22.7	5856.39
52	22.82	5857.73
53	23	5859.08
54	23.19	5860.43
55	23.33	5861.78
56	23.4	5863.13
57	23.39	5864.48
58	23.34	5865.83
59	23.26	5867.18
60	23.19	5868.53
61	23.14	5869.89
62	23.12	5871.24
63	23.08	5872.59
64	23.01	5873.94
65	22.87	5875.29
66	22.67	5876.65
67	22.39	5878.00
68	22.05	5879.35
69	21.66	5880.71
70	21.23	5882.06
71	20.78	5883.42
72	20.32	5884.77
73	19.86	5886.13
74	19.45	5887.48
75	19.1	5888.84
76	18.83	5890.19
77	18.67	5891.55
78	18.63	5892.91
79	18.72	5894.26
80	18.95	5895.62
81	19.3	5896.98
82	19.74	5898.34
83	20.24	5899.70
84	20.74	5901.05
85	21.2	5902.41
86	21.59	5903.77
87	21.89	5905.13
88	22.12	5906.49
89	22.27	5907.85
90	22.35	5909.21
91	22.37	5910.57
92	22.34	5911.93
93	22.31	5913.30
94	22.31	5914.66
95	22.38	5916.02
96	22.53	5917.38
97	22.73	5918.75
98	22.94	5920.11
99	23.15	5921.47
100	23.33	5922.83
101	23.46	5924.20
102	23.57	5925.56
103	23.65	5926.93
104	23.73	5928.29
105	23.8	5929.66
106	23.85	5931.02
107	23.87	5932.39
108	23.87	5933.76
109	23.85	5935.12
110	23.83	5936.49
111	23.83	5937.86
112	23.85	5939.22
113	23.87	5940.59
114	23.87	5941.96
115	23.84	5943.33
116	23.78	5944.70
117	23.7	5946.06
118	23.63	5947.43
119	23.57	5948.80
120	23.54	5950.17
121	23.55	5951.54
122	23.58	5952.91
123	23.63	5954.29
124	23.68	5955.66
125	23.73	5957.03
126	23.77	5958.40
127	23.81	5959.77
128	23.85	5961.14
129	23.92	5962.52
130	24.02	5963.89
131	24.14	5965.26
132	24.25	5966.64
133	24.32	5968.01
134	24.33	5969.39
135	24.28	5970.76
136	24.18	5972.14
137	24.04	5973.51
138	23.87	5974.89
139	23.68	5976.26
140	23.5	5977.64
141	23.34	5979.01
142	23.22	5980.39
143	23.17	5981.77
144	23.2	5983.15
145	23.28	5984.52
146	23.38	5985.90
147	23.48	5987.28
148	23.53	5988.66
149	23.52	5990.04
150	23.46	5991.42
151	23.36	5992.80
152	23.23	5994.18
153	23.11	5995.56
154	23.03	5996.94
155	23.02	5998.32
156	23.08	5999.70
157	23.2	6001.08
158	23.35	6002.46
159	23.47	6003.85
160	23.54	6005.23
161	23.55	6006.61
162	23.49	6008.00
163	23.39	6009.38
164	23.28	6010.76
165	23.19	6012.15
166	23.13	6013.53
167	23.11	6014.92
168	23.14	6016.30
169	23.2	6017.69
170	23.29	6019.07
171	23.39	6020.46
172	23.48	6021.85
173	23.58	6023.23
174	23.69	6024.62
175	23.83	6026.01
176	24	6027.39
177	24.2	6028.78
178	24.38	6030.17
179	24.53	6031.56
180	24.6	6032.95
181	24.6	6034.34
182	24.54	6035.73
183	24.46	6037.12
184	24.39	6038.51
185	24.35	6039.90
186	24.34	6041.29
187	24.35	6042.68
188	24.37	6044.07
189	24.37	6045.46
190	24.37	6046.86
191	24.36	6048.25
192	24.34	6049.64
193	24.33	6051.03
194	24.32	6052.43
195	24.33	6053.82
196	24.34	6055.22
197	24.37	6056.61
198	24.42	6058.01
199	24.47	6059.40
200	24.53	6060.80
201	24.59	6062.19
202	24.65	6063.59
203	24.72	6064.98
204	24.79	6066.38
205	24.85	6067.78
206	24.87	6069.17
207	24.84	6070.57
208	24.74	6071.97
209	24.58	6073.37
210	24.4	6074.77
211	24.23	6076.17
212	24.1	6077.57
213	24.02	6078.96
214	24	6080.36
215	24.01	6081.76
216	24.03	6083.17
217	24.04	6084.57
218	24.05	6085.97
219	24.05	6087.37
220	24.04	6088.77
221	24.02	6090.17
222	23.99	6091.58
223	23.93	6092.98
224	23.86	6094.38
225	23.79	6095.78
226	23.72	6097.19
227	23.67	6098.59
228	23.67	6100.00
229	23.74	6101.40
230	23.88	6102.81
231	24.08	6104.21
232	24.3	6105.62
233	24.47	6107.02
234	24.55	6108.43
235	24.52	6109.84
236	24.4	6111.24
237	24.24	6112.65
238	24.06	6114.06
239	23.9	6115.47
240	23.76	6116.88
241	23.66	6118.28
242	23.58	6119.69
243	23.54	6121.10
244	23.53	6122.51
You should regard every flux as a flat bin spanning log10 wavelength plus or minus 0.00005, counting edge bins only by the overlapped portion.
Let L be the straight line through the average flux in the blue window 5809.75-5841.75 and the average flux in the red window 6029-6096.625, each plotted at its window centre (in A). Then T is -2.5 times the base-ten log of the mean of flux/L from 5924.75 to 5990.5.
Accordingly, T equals 0.037 mag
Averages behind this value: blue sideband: 24.9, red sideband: 24.3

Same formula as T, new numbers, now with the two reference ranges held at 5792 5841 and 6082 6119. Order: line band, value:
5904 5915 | 0.11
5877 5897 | 0.22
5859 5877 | 0.07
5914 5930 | 0.06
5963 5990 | 0.03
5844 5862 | 0.05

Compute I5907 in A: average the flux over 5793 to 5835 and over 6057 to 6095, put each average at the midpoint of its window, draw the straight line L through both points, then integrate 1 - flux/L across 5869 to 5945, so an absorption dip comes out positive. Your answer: 7.7 A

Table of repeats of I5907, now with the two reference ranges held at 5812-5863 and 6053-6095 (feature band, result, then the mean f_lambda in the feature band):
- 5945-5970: 0.5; 23.8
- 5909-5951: 1.7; 23.4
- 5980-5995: 0.6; 23.3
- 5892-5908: 2.6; 20.4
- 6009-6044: 0.7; 23.9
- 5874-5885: 1.1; 21.9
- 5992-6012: 0.9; 23.3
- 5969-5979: 0.2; 24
